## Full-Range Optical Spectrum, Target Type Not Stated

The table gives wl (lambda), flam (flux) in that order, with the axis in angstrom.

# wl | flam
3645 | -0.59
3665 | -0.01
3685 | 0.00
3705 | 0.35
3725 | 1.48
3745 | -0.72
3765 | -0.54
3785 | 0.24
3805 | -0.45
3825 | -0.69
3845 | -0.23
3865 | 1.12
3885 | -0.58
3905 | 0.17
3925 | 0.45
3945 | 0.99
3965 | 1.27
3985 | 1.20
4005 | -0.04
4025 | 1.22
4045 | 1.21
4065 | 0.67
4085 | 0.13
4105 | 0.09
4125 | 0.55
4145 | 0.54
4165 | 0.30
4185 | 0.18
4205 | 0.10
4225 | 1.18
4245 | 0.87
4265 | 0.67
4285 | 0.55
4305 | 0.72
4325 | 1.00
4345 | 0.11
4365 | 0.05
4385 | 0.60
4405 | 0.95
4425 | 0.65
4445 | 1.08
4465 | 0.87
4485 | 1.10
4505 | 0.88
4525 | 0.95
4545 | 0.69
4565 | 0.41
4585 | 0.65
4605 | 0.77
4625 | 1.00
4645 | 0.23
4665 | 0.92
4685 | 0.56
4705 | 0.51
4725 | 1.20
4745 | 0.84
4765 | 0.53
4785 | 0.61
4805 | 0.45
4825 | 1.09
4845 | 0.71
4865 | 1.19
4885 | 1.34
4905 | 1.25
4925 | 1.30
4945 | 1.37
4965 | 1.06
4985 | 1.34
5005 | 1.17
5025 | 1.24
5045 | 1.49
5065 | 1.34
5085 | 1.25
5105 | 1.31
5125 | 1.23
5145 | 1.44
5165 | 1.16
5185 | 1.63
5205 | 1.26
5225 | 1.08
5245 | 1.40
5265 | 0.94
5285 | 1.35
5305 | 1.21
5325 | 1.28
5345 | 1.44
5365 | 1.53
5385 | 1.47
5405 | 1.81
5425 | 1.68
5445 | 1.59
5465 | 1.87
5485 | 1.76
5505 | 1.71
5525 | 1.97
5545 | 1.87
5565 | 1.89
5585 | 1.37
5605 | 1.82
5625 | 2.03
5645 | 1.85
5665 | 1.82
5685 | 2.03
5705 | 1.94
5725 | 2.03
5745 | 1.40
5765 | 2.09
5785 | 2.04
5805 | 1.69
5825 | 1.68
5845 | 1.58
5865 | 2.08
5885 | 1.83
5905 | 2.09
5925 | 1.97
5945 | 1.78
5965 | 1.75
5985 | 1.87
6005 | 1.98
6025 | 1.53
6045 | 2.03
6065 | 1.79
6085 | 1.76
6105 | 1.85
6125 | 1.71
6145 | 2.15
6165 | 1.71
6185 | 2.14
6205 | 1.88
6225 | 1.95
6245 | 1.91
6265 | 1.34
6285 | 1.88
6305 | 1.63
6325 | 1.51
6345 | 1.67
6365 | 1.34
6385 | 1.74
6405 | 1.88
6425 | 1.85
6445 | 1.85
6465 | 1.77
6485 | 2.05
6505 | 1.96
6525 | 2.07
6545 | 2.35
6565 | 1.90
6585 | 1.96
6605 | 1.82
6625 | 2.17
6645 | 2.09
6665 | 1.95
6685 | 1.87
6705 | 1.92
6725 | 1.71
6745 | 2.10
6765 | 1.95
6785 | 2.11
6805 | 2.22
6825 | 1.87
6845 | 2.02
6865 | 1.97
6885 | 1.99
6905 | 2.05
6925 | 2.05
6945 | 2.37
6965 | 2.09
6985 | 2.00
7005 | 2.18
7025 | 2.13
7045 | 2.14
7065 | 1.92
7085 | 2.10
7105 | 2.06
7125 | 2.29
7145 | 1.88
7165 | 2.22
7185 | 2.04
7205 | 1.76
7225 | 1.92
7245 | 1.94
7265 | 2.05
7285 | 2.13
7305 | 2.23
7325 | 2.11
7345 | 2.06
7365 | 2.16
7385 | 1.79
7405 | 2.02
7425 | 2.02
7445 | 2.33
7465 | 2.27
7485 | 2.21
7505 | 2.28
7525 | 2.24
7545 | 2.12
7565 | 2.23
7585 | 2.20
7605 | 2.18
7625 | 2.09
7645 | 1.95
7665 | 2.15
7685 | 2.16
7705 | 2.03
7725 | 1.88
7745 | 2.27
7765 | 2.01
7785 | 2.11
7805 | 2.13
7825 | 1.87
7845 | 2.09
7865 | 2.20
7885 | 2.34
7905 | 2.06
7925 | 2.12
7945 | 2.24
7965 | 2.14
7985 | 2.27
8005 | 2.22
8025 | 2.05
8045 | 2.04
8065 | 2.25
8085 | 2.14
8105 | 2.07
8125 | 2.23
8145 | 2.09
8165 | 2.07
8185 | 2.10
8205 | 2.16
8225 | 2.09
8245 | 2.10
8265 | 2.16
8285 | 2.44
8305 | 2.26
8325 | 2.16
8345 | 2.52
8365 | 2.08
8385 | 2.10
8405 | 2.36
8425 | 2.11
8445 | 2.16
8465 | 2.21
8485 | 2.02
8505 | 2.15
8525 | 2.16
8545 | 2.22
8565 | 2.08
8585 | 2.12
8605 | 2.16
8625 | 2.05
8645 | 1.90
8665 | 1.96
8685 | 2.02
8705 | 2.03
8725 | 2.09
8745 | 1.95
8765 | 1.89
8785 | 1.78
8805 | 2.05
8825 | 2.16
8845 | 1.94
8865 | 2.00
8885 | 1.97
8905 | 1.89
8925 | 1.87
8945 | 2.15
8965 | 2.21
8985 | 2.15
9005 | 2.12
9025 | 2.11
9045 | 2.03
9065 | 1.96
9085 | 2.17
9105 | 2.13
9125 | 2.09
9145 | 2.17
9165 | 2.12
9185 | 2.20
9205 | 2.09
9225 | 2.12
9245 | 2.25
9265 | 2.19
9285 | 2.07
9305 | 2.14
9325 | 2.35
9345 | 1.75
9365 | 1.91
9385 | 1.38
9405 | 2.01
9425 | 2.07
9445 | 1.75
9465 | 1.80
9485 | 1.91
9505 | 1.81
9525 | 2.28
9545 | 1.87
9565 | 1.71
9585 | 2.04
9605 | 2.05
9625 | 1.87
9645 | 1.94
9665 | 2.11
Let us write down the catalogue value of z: 0.22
